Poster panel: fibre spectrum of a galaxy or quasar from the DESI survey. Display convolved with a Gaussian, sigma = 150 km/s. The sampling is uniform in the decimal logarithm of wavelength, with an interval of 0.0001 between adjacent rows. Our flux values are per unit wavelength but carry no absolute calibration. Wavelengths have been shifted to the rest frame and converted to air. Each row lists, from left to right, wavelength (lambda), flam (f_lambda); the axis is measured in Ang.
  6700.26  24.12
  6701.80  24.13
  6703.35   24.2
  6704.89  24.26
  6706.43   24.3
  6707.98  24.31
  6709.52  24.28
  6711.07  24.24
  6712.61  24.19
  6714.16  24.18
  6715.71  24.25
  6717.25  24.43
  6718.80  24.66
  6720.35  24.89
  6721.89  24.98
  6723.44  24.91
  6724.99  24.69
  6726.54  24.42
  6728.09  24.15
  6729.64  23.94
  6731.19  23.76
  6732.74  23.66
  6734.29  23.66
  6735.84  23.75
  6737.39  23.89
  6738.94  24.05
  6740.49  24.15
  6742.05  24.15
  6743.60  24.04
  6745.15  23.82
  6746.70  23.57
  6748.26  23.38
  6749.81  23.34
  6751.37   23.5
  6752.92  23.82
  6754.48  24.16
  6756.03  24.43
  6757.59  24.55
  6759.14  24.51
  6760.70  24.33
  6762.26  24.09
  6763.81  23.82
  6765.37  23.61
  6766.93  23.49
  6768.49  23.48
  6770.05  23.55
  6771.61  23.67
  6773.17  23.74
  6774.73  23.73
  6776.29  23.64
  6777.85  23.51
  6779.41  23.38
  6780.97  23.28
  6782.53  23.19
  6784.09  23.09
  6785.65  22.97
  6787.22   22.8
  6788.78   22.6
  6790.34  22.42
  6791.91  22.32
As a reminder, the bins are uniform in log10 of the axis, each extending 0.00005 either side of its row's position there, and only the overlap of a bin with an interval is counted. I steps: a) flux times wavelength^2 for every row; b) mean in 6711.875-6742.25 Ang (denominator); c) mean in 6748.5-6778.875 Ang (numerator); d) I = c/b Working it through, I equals 0.99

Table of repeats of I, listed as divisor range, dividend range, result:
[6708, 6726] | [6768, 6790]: 0.97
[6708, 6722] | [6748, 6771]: 0.99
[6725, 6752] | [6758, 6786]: 1.00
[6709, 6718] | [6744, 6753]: 0.98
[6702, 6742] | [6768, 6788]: 0.98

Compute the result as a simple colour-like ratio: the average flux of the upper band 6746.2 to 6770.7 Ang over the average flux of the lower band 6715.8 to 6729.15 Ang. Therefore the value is 0.97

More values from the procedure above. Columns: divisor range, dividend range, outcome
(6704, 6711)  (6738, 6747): 0.99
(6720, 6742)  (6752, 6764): 1.00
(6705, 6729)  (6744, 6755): 0.97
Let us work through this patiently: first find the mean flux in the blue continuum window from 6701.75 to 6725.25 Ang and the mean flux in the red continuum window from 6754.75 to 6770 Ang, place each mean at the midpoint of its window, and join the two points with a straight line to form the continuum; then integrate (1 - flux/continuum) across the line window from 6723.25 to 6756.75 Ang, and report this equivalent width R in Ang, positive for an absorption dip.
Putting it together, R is 0.36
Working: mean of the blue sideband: 24.4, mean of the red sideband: 24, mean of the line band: 23.9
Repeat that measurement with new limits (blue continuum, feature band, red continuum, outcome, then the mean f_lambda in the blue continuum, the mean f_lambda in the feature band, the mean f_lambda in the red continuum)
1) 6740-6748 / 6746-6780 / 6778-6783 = -0.3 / 23.9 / 23.8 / 23.3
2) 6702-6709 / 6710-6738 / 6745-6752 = -0.4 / 24.3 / 24.3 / 23.5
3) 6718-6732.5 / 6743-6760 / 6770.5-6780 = 0.1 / 24.4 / 23.9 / 23.6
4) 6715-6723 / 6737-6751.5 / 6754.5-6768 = 0.3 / 24.7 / 23.8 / 24.1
